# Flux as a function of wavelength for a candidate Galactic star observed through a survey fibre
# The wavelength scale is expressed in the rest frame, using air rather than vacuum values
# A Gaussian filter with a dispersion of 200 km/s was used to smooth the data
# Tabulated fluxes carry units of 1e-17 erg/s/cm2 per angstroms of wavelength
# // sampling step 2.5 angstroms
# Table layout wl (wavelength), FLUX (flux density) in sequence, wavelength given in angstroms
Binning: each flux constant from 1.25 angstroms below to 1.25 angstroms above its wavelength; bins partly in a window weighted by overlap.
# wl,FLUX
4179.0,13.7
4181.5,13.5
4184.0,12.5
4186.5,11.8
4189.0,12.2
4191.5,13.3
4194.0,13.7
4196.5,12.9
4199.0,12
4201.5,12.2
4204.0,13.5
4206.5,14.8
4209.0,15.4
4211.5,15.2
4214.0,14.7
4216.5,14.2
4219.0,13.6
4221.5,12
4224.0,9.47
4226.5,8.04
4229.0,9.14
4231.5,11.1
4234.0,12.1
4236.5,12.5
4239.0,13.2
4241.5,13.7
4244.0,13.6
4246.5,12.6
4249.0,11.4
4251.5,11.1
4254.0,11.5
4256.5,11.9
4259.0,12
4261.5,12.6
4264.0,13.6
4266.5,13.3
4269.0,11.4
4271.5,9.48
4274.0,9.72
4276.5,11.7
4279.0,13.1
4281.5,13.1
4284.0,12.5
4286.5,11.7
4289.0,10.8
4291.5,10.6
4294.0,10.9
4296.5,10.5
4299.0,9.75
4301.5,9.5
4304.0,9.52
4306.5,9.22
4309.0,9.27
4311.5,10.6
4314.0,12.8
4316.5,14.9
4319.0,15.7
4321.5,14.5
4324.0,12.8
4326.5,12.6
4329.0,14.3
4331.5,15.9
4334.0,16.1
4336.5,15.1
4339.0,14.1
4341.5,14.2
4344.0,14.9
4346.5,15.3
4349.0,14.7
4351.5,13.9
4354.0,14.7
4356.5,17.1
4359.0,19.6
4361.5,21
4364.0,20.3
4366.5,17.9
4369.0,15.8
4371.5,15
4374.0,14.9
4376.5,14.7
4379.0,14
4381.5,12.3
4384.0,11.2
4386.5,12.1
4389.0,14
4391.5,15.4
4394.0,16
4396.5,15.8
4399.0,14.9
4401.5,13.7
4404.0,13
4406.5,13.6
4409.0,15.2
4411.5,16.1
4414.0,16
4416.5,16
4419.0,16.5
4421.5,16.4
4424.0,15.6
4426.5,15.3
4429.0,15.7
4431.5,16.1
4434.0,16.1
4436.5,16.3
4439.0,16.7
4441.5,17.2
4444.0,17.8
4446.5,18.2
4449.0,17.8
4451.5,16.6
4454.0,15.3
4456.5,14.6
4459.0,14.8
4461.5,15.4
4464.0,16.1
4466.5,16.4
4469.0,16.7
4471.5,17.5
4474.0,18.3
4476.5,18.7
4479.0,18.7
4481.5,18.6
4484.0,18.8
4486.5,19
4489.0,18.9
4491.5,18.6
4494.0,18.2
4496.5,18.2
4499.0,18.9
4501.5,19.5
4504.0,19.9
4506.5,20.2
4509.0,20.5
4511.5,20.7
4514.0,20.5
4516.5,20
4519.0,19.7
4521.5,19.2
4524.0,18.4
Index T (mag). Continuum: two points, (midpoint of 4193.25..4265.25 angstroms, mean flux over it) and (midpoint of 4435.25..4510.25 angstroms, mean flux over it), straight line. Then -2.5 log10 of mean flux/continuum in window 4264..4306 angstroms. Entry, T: 0.23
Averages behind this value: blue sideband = 12.5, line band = 11.1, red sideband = 17.7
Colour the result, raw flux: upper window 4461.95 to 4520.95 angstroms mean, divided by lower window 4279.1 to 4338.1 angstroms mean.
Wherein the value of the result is 1.5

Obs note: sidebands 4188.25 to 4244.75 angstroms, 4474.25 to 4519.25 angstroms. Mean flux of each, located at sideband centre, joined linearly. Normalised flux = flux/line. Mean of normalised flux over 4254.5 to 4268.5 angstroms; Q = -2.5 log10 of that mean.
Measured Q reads 0.10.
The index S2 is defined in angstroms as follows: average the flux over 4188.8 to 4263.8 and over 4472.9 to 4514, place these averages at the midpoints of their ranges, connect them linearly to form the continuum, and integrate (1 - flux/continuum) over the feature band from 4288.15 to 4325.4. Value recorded 8.0 angstroms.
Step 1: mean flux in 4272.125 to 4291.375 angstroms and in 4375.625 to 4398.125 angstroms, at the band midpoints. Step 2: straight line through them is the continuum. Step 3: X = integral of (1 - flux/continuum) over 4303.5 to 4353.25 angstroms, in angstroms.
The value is -3.5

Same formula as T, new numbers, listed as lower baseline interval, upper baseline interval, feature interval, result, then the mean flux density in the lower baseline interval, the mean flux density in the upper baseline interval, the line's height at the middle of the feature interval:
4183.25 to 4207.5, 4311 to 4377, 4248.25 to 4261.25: 0.19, 12.9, 15.4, 13.9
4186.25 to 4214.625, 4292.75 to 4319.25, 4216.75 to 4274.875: 0.06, 13.5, 11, 12.4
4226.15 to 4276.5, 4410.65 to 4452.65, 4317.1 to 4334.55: -0.06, 11.8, 16.5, 13.7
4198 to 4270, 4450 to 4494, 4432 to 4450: -0.03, 12.5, 17.3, 16.6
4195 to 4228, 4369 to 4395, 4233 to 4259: 0.07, 12.9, 14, 13.1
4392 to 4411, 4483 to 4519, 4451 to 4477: 0.09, 14.7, 19.4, 17.7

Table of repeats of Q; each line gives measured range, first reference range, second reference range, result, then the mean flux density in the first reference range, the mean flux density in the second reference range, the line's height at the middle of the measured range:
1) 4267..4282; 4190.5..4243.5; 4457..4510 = 0.21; 12.7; 18.1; 13.9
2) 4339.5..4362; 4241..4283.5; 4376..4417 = -0.17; 12.1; 14.3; 13.6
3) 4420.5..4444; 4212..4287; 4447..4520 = 0.04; 12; 18.2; 16.8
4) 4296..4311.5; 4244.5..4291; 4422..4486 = 0.31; 11.9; 16.8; 12.8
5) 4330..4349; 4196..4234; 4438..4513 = 0.00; 12.5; 17.9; 15.1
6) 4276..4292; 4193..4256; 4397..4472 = 0.13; 12.5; 15.9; 13.5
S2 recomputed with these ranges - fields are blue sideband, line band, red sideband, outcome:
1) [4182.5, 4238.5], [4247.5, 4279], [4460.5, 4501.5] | 4.4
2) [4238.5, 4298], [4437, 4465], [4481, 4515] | 2.2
